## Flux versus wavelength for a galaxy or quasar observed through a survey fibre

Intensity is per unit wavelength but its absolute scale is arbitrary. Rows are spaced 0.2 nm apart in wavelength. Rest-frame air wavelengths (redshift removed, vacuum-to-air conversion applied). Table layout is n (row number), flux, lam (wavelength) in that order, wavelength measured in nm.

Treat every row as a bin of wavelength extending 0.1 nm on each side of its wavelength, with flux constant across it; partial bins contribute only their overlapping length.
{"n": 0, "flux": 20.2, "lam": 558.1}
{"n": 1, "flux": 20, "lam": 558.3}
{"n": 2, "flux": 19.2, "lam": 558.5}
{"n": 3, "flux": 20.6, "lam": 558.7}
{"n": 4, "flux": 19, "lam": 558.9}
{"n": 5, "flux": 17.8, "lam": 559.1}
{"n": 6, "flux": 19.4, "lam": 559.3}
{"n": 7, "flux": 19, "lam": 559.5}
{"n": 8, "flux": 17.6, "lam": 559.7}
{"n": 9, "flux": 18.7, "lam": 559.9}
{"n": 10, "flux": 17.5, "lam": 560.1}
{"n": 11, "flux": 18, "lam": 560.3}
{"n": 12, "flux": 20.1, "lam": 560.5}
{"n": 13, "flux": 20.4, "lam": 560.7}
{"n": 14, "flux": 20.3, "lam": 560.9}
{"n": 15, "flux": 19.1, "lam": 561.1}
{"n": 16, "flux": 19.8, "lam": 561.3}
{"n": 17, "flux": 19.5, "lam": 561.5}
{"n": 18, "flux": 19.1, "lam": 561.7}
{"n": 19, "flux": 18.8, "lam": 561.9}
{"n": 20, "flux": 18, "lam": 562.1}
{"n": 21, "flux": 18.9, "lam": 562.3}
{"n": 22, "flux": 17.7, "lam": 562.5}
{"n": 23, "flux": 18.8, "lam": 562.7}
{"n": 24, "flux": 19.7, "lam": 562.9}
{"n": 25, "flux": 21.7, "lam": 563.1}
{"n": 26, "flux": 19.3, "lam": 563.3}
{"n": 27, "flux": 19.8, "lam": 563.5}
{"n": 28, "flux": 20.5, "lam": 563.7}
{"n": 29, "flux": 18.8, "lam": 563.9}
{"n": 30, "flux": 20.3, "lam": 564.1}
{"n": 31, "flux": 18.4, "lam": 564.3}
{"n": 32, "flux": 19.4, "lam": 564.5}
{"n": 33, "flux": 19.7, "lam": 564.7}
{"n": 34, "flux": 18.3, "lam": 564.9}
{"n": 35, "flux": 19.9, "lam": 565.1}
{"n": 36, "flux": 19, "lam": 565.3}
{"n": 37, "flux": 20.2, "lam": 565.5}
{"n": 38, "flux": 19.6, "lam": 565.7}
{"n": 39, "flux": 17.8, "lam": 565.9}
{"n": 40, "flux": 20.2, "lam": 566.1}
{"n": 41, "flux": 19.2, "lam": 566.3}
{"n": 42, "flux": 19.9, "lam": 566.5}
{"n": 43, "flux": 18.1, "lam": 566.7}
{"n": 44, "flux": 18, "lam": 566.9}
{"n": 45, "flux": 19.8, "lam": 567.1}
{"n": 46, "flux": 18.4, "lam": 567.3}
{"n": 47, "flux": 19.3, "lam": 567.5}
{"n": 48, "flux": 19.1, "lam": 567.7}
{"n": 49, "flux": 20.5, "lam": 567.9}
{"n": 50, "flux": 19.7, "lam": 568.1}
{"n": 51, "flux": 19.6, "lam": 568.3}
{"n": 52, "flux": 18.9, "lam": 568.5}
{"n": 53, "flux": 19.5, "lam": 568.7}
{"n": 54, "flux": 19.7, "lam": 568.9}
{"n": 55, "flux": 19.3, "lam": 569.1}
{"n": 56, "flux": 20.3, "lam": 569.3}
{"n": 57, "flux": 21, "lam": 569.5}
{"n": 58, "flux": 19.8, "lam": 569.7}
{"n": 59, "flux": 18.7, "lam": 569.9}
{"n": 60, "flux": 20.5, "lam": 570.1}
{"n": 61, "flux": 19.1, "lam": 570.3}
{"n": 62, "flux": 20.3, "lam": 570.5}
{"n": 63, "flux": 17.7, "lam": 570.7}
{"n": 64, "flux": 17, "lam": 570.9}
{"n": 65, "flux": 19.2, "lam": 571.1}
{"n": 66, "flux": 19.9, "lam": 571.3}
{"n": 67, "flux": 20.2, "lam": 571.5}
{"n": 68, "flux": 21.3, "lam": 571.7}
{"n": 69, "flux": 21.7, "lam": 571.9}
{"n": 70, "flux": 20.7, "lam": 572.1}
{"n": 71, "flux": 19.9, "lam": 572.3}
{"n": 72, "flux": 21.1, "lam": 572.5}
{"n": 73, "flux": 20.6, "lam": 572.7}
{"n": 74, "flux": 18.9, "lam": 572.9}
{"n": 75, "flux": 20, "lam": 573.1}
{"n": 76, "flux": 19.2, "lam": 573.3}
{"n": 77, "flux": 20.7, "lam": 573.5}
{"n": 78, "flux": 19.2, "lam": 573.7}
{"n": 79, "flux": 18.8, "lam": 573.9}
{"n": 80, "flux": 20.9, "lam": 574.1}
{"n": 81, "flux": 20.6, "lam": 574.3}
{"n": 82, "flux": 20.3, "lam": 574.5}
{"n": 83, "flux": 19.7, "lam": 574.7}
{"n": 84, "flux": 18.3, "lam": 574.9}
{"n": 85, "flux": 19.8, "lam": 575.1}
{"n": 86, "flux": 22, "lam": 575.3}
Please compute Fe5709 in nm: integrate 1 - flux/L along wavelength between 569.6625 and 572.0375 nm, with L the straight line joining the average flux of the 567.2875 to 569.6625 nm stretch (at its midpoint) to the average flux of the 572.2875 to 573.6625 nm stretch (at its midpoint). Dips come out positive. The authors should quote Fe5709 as 0.03 nm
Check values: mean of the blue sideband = 19.7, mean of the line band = 19.6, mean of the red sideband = 20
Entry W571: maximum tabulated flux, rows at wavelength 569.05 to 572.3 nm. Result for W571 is 21.7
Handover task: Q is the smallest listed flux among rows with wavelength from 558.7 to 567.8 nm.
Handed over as 17.5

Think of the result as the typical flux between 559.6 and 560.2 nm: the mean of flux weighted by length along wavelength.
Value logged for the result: 17.9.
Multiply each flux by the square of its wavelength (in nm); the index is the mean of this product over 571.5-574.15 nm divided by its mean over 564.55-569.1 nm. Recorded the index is 1.07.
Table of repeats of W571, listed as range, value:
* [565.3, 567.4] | 20.2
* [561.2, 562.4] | 19.8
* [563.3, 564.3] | 20.5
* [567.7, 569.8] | 21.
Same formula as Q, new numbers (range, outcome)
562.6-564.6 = 18.4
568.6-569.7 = 19.3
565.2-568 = 17.8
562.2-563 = 17.7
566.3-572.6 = 17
